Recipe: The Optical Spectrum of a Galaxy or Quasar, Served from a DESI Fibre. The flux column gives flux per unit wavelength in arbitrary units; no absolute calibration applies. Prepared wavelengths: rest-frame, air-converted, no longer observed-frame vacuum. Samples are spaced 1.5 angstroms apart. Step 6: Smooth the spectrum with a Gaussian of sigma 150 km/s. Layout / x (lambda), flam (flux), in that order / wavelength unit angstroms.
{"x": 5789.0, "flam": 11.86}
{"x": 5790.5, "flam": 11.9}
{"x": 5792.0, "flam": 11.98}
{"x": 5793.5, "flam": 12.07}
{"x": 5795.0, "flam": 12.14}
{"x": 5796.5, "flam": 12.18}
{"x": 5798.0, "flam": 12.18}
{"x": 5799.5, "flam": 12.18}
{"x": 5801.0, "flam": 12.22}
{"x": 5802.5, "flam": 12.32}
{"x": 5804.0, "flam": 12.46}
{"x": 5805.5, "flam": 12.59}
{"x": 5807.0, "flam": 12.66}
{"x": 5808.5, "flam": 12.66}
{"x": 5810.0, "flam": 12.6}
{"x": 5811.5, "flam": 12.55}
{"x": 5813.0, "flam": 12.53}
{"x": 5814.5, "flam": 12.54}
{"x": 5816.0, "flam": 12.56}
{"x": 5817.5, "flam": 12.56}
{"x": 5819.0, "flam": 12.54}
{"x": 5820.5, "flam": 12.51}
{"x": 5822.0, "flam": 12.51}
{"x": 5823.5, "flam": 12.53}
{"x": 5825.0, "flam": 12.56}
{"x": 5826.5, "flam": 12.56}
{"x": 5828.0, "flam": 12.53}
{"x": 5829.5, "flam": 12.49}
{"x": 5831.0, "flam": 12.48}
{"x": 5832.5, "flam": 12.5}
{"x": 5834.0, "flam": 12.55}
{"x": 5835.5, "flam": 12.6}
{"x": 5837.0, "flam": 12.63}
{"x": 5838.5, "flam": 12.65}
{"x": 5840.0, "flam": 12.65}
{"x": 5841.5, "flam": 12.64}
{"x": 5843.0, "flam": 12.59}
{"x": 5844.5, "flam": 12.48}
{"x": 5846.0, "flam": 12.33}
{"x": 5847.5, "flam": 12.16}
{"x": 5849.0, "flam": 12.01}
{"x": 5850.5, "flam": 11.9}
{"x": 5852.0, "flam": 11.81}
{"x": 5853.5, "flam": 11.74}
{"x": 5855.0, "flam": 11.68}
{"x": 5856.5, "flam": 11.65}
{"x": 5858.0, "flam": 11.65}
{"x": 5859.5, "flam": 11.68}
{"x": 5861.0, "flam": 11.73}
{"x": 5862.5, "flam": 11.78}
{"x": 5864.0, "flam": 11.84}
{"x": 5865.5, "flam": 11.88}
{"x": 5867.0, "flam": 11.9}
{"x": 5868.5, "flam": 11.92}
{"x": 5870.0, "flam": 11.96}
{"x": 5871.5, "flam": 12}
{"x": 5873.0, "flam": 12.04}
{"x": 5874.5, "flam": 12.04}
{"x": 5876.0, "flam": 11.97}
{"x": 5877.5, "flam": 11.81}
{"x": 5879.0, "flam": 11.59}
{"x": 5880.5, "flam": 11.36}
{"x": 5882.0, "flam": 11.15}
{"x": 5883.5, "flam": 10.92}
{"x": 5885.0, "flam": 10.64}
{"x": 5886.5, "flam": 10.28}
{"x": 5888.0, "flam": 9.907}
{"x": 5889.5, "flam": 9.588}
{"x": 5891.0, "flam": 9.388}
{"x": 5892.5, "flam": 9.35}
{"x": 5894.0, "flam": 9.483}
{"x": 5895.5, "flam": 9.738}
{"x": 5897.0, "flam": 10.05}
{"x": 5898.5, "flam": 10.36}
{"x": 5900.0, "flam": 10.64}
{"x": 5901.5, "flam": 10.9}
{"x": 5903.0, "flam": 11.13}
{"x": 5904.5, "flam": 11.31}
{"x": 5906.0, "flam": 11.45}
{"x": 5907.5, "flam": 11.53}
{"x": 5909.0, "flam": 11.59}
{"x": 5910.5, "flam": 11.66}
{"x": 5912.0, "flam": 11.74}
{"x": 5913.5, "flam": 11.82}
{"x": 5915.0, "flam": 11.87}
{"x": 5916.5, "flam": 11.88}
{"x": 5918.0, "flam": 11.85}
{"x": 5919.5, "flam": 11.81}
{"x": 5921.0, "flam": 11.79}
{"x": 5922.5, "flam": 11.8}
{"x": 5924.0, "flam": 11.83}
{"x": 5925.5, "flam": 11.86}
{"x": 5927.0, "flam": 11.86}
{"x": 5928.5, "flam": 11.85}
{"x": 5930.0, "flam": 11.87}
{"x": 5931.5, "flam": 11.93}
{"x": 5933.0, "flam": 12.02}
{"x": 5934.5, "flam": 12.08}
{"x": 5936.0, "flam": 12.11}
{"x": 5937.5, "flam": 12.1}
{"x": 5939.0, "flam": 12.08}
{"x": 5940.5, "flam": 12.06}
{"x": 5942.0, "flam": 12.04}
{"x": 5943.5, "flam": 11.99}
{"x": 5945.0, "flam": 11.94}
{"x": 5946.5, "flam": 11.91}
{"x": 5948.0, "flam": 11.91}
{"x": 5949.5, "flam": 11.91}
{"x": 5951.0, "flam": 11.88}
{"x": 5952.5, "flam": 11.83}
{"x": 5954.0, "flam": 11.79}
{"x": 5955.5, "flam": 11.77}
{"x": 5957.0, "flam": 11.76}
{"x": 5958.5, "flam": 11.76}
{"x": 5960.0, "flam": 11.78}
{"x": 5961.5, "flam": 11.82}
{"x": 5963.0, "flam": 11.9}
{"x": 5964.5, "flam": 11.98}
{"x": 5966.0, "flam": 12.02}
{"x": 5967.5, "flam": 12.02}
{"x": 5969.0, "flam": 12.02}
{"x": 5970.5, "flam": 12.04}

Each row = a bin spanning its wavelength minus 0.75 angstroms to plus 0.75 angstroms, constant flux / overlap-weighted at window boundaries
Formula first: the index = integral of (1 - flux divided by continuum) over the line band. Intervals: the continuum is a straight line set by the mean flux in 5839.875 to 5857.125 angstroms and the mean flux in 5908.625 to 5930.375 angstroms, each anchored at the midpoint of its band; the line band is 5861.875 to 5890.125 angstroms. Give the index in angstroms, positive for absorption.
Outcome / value 1.4 angstroms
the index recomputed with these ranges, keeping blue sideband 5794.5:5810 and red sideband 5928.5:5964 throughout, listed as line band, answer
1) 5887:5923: 3.3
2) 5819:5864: 0.0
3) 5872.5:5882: 0.3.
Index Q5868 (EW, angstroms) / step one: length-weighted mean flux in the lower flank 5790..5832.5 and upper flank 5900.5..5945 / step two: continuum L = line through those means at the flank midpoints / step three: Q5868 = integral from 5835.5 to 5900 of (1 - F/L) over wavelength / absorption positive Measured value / 3.5 angstroms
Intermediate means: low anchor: 12.4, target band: 11.5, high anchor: 11.8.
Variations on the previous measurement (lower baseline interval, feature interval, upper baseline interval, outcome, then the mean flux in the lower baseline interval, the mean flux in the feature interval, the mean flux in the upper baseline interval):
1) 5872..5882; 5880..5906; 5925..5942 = 3.2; 11.8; 10.4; 12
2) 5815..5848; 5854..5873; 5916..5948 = 0.8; 12.5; 11.8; 11.9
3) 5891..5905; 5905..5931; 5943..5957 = -2.1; 10.3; 11.8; 11.9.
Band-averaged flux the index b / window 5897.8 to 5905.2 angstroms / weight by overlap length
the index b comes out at 10.9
